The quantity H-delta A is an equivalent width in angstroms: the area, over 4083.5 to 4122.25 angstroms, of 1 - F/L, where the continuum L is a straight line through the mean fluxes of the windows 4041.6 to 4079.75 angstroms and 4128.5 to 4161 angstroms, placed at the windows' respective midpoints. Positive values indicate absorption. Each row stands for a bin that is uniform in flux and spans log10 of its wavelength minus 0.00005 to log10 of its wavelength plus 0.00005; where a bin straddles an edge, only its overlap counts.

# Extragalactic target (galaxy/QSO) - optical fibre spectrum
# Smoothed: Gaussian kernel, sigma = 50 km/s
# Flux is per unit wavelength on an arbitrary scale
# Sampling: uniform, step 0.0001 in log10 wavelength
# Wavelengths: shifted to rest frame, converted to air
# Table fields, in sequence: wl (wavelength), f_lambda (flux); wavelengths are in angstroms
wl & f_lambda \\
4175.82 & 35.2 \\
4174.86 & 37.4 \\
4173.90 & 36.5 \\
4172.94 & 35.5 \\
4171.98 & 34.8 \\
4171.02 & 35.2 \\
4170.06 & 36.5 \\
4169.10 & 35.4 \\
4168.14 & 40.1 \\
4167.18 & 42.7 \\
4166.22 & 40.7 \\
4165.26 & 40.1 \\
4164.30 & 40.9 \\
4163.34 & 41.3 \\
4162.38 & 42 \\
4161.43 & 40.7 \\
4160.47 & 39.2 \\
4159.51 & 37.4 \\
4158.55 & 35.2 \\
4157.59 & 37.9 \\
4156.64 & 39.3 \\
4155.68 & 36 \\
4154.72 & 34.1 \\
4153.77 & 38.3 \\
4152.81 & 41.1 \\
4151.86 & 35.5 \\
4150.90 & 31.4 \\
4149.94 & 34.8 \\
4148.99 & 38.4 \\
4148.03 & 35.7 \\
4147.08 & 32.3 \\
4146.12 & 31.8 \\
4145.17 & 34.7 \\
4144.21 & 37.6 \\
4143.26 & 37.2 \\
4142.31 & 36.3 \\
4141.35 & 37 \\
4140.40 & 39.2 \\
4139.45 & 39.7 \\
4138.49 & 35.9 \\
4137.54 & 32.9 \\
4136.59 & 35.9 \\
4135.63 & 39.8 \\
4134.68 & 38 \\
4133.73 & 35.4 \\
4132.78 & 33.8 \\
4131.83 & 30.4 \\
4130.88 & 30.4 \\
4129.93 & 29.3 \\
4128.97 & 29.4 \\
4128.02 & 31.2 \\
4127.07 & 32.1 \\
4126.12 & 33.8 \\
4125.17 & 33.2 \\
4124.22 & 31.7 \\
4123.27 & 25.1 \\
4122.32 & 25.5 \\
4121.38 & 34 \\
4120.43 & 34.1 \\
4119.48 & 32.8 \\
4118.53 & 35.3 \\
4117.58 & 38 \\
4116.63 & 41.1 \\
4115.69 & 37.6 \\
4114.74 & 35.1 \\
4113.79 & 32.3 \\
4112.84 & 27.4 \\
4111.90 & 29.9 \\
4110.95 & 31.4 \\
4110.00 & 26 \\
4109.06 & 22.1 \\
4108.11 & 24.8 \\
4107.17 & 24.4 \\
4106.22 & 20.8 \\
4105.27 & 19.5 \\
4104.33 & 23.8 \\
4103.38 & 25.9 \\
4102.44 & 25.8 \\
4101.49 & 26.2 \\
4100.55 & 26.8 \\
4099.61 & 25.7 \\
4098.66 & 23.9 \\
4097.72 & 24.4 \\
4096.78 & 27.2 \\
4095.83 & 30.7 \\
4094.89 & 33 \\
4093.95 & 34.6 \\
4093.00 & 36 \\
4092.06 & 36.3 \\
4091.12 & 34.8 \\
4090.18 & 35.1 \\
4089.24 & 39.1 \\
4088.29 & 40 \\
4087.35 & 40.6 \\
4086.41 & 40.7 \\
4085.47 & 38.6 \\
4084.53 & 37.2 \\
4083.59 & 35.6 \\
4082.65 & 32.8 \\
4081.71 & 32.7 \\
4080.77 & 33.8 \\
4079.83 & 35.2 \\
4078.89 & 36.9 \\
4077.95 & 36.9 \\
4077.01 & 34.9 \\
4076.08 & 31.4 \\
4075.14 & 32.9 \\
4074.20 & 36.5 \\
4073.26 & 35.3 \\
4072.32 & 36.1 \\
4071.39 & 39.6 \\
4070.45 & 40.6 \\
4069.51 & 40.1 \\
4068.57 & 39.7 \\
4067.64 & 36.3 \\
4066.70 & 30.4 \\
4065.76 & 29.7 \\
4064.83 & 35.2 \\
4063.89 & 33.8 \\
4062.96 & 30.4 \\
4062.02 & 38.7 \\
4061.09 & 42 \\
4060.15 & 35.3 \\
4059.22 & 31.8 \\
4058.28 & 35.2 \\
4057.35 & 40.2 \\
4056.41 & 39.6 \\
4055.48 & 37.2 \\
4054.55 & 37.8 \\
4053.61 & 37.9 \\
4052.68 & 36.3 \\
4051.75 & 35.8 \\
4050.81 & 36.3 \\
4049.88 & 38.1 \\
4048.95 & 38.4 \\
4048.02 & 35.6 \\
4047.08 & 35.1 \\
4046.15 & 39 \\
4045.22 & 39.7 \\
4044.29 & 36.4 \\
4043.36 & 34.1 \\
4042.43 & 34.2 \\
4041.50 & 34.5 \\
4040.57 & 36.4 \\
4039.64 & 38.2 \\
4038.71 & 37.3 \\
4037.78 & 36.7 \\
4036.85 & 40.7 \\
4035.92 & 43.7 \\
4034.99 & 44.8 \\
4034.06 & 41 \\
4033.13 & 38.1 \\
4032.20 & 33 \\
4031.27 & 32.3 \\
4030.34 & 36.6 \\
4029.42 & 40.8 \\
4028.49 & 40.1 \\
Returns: 5.0 angstroms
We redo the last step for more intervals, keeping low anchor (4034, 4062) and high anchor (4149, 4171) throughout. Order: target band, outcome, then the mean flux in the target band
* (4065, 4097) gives 1.77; 35.7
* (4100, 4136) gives 7.22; 30.4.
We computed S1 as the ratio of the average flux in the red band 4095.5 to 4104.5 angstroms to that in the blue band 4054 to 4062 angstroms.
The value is 0.7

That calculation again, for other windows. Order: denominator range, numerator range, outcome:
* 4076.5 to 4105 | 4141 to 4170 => 1.14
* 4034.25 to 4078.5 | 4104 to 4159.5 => 0.90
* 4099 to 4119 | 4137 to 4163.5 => 1.29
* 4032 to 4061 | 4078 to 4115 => 0.83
